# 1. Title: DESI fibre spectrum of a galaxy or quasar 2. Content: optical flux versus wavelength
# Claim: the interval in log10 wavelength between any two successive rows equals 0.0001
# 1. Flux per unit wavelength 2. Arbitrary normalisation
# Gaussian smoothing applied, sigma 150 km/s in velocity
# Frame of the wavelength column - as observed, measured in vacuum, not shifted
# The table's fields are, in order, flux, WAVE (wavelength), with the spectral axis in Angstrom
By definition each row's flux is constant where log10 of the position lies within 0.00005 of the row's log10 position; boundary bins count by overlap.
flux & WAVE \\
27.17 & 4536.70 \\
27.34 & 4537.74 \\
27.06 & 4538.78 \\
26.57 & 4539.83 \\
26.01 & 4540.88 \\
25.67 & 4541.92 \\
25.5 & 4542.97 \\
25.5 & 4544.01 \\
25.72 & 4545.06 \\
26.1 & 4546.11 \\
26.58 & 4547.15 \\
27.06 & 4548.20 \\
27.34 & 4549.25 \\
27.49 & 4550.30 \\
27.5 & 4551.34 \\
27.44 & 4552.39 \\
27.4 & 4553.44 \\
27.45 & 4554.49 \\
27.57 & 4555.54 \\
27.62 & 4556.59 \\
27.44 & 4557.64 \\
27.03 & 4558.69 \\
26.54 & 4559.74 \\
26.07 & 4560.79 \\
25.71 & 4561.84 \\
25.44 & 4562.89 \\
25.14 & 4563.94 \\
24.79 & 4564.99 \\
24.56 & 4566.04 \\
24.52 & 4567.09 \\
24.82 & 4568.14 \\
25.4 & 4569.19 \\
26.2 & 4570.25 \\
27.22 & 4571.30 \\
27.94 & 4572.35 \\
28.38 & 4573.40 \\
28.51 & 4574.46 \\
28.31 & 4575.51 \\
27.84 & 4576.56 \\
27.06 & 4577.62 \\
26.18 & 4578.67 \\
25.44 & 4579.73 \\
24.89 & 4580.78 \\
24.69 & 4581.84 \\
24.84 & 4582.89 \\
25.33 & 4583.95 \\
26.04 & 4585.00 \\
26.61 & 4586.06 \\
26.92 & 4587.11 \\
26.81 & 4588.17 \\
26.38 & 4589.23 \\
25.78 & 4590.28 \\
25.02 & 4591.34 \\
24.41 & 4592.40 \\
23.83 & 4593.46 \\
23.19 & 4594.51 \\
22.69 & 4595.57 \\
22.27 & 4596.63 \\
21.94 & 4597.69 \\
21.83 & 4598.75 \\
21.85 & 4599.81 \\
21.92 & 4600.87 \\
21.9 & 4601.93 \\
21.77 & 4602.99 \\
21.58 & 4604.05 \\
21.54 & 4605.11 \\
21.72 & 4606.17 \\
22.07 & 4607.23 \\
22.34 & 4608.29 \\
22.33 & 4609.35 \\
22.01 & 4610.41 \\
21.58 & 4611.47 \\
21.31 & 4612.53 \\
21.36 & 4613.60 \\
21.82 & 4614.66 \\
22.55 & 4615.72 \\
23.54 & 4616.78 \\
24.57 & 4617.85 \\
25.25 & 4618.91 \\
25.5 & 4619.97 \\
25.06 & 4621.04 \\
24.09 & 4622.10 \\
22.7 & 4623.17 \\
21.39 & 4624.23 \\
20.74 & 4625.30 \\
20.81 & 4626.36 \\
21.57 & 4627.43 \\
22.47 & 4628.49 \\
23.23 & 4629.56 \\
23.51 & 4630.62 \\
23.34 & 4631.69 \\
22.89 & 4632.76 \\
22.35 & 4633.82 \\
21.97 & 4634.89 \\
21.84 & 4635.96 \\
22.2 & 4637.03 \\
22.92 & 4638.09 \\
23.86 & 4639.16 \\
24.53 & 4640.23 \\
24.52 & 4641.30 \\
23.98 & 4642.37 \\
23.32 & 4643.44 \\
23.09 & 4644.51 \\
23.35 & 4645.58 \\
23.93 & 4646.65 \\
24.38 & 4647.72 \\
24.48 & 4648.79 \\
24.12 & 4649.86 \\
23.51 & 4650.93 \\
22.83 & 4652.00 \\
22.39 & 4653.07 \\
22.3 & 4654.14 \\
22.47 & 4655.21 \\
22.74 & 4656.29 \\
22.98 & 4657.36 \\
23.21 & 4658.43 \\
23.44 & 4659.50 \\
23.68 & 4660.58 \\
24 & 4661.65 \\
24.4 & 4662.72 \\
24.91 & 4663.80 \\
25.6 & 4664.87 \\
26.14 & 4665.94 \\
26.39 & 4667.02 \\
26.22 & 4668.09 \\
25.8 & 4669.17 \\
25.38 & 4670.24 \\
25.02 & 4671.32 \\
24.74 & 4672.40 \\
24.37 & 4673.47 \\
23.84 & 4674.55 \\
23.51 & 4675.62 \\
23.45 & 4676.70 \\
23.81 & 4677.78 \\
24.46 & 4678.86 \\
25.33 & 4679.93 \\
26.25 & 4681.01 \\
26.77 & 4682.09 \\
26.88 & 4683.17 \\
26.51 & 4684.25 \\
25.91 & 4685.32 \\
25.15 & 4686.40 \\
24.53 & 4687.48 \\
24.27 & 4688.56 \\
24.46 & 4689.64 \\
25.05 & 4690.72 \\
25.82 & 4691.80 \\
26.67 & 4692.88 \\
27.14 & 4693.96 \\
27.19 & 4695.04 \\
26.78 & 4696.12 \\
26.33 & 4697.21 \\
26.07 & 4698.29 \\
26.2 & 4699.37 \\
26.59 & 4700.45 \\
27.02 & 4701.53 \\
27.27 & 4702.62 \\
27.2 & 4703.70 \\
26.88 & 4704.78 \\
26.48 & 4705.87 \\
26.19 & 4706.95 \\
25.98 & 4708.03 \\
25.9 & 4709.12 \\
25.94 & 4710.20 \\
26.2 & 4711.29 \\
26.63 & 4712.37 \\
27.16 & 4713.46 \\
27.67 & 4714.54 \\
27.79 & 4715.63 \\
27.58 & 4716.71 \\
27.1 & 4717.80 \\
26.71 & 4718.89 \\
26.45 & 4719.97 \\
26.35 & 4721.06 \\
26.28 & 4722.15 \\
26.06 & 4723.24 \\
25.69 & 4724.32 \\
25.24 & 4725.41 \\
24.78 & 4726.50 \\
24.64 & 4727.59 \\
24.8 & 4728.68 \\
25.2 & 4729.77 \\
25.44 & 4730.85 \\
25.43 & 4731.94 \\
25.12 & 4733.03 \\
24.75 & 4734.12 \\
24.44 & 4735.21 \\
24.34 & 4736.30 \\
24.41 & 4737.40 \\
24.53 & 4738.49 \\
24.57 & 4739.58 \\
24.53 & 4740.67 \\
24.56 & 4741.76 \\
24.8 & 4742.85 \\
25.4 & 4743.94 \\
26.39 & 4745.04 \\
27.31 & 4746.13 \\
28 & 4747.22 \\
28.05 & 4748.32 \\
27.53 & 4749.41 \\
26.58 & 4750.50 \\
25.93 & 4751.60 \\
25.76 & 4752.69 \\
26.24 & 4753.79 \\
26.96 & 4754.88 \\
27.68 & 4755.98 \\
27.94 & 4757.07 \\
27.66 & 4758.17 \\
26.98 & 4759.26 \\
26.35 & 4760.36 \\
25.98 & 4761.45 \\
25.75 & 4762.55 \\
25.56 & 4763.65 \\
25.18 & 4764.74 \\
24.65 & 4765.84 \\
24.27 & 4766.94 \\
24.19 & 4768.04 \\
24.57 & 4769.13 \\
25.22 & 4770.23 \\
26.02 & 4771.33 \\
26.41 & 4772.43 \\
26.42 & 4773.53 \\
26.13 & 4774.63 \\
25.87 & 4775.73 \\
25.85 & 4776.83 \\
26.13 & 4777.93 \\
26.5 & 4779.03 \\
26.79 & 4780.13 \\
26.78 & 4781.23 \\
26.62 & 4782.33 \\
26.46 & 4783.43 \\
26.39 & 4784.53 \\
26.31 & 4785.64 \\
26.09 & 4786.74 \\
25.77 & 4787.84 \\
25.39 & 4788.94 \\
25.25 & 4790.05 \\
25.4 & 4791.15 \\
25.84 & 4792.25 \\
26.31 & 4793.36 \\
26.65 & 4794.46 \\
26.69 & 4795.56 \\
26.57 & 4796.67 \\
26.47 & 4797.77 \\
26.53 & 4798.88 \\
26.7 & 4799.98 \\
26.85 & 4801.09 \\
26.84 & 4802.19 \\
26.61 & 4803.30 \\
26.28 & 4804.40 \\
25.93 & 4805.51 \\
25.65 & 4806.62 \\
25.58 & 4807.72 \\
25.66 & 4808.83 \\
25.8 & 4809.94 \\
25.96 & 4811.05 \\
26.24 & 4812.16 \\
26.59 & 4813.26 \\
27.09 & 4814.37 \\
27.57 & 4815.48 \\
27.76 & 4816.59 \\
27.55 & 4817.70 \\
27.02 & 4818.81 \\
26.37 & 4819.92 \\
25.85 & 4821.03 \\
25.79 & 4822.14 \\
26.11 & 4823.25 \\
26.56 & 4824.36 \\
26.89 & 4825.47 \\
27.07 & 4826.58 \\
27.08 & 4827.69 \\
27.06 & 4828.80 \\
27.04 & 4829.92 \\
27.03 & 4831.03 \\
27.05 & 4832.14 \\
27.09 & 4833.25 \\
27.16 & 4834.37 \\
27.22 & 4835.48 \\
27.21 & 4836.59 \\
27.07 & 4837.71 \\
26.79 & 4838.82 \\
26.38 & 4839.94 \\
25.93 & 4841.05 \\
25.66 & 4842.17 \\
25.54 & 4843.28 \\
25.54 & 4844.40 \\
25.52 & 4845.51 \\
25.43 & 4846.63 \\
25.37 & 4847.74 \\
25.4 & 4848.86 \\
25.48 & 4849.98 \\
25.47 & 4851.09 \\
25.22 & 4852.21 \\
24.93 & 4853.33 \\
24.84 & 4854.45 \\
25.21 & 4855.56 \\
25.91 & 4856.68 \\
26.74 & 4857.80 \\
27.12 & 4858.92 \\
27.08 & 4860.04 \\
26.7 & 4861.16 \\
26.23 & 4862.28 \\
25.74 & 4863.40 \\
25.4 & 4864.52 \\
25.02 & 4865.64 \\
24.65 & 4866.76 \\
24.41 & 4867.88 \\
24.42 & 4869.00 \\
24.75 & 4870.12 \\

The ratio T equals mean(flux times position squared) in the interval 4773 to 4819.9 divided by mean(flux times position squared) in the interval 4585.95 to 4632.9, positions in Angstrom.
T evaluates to 1.24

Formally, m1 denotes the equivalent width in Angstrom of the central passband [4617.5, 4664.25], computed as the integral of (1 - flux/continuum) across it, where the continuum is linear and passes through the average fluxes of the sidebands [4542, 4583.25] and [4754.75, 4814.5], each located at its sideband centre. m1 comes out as 5.4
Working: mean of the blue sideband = 26.4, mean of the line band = 23.3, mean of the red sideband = 26.1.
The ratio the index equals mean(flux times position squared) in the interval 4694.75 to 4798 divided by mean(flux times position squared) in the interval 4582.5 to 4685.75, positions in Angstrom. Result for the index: 1.15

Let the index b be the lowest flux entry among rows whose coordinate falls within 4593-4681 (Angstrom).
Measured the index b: 20.74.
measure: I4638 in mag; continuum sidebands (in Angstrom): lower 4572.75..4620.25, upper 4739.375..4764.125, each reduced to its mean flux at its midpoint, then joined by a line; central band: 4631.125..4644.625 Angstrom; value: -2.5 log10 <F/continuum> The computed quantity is 0.07 mag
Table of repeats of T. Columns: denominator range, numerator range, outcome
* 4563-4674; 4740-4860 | 1.18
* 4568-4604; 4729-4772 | 1.10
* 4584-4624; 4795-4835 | 1.25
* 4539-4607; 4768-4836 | 1.14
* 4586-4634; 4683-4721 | 1.19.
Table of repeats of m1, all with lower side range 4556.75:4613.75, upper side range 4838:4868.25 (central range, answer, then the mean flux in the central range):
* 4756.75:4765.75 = -0.3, 26.3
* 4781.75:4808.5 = -0.8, 26.2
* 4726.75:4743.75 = 0.3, 24.8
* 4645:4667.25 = 1.0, 23.8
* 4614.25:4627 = 0.8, 23.2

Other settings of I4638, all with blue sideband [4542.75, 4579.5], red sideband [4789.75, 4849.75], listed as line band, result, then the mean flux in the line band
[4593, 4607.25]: 0.20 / 22.1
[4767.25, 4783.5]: 0.02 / 26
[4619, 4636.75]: 0.17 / 22.8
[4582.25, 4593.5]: 0.04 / 25.7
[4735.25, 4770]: 0.03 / 25.9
